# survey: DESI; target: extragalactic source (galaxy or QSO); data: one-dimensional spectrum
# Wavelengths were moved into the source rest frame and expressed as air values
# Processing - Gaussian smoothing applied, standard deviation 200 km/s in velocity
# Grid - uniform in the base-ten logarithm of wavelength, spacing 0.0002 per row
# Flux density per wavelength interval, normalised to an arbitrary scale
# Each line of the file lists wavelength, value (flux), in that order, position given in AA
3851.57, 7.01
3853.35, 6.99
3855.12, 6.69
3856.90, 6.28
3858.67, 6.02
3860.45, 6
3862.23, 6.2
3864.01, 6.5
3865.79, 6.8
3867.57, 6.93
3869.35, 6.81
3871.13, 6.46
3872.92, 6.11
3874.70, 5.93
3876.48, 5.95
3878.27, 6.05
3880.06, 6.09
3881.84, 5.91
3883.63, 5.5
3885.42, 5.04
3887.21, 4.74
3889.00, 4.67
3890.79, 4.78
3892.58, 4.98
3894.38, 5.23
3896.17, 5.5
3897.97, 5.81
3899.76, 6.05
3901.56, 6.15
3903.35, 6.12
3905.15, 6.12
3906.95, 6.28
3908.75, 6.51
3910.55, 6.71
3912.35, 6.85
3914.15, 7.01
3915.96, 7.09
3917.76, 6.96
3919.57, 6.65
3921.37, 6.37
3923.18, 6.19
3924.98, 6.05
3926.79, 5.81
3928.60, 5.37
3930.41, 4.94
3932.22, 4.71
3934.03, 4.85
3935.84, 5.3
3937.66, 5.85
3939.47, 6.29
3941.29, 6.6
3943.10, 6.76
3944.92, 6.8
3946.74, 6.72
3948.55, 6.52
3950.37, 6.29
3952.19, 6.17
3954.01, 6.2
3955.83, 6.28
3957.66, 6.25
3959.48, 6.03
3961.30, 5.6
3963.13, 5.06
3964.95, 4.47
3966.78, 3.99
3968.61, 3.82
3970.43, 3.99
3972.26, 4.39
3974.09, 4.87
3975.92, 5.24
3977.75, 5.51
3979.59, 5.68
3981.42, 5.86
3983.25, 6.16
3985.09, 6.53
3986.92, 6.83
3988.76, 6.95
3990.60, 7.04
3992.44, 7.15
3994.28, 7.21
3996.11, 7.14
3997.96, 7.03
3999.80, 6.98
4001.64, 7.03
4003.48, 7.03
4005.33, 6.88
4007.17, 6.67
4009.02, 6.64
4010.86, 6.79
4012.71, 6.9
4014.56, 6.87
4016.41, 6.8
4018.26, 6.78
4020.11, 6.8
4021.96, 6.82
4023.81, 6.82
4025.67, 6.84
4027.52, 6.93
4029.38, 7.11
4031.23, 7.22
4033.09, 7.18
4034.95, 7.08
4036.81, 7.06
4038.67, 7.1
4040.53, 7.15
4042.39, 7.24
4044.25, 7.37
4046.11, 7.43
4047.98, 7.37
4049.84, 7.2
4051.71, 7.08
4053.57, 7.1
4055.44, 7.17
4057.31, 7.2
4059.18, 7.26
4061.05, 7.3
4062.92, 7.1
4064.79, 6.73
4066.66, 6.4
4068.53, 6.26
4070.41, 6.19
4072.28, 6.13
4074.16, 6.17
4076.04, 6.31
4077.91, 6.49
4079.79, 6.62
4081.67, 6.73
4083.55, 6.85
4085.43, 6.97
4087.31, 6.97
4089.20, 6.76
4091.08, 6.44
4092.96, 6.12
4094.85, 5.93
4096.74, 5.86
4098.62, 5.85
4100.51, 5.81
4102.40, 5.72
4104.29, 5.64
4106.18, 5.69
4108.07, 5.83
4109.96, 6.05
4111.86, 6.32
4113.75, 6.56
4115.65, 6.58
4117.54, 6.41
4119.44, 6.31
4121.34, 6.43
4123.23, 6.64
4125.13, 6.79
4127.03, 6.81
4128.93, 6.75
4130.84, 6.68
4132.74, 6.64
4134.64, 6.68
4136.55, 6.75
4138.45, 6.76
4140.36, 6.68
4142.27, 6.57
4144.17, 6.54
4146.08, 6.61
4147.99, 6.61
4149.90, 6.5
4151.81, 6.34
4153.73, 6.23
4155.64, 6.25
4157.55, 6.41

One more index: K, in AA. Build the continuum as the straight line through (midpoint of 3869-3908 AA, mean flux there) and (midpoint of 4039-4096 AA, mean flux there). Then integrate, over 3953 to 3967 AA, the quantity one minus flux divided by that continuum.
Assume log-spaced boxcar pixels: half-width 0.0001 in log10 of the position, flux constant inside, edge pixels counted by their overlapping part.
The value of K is 1.3 AA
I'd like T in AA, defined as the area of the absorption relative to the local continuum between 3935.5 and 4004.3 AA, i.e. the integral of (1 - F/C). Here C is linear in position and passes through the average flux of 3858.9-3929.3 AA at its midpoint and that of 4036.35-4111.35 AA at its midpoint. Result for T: 2.7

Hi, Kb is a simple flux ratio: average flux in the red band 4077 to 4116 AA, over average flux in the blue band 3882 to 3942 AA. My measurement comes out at 1.1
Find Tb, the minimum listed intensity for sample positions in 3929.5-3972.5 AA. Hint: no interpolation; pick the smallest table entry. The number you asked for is 3.82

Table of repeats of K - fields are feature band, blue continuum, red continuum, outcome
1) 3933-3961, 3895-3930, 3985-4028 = 1.41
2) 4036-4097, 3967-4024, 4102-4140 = -4.01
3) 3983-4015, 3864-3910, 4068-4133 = -4.02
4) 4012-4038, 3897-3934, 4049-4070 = -0.69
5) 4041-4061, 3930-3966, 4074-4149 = -3.26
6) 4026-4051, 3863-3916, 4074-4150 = -3.54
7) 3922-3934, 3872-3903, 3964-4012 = 0.60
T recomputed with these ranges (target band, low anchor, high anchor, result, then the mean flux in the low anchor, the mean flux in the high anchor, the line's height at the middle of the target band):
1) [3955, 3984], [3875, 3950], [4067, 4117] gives 4.1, 5.95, 6.27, 6.05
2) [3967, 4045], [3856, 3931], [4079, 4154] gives -3.7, 6.04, 6.43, 6.24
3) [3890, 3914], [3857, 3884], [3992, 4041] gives 1.6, 6.23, 6.96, 6.39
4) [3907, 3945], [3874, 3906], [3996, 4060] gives -1.3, 5.59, 7.03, 5.96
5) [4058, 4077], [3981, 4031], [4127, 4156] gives 0.4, 6.85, 6.59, 6.73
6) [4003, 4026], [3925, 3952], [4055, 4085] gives -1.6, 5.93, 6.68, 6.36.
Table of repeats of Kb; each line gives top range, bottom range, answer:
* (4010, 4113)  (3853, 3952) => 1.10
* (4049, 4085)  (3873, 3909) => 1.19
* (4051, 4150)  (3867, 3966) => 1.09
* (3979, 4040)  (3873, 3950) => 1.15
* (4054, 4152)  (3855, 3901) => 1.11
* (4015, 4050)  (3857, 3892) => 1.19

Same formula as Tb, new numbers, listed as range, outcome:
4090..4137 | 5.64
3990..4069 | 6.26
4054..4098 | 5.86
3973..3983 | 4.87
